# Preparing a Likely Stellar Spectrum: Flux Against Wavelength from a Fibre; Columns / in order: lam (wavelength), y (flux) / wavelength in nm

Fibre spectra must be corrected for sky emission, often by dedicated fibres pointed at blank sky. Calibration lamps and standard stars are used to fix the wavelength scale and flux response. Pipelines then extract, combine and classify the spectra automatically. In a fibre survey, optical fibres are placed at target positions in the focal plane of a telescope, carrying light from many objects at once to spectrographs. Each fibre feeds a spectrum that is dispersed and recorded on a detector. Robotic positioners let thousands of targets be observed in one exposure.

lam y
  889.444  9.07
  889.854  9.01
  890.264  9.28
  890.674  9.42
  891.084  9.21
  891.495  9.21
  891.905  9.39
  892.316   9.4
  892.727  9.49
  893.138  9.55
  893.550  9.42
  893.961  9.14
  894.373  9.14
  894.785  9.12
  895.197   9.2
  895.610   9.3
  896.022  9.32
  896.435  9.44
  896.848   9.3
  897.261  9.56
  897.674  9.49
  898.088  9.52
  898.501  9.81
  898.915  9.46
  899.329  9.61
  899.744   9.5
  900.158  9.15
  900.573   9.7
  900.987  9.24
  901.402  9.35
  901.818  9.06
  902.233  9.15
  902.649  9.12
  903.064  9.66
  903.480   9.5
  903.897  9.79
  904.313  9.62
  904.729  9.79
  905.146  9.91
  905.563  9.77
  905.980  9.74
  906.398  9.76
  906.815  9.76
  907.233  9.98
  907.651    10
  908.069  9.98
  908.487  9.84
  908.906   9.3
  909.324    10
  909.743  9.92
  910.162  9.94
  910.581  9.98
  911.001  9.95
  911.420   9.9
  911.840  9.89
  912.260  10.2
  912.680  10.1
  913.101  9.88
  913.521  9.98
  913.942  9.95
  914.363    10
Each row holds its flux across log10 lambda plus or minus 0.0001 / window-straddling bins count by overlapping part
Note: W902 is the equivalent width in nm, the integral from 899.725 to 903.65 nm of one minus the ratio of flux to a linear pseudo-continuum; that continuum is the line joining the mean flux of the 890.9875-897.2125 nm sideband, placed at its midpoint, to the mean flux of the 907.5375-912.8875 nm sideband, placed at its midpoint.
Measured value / 0.11 nm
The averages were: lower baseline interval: 9.32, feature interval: 9.34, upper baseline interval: 9.92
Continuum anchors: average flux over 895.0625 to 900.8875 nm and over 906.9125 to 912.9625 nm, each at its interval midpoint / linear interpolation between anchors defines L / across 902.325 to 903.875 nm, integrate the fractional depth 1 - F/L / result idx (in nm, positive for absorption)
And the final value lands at 0.03 nm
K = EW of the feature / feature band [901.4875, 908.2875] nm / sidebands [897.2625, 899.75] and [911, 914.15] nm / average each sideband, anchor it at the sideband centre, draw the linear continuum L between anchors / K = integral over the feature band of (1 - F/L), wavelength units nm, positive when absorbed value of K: 0.07 nm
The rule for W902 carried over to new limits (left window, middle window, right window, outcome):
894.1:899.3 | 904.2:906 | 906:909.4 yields -0.011 nm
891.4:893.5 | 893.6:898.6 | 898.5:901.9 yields 0.035 nm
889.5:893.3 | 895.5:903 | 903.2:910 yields 0.126 nm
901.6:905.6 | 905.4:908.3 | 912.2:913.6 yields -0.046 nm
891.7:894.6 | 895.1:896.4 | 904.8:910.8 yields 0.020 nm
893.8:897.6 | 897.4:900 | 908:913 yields -0.039 nm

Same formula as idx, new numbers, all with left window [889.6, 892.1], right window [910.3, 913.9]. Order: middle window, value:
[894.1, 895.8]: 0.04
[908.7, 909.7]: 0.02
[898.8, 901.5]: 0.04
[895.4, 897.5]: 0.01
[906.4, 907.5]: -0.01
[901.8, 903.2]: 0.06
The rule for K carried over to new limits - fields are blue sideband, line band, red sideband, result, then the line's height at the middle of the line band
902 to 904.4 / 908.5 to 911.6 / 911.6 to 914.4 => -0.005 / 9.84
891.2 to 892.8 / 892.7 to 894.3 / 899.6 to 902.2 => -0.004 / 9.35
